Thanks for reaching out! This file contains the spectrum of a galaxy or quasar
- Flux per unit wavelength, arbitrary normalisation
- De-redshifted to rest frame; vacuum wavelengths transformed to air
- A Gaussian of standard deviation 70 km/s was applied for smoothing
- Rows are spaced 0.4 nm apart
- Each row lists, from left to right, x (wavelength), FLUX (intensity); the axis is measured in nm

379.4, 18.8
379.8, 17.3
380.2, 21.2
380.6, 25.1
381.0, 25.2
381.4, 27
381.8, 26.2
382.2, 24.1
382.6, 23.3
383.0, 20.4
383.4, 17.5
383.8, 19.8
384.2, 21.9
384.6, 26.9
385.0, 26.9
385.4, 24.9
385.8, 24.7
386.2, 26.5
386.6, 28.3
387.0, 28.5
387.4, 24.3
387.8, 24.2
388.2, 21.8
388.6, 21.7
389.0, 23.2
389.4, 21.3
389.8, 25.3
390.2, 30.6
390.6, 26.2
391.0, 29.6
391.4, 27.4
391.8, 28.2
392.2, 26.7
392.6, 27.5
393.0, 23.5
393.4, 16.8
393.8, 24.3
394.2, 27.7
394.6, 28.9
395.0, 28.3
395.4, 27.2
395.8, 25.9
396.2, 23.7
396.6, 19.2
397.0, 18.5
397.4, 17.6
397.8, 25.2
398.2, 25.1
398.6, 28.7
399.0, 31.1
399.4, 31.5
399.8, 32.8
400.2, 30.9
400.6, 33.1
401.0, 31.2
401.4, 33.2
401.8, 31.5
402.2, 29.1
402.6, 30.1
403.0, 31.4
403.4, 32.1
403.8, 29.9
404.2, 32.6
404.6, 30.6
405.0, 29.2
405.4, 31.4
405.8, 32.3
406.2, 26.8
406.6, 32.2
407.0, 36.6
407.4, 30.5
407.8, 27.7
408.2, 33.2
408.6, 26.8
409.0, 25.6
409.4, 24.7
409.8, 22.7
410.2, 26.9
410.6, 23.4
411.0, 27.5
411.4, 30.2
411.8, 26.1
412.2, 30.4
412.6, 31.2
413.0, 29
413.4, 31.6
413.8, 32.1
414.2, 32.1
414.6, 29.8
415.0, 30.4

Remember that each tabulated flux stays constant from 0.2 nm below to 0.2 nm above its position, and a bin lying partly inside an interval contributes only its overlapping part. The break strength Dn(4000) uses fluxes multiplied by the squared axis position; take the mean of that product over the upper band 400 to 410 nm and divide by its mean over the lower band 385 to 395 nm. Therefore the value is 1.27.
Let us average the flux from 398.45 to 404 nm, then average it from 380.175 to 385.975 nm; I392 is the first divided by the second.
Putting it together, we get 1.3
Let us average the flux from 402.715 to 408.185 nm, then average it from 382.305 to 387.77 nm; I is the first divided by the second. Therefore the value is 1.29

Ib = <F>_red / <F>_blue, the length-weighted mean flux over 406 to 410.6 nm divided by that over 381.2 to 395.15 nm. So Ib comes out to 1.1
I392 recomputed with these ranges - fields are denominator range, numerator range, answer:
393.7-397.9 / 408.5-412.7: 1.11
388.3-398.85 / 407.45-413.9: 1.13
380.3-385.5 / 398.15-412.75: 1.26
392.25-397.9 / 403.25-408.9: 1.28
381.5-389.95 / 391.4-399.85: 1.07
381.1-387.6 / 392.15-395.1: 1.03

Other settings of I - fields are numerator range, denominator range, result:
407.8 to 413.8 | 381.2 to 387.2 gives 1.14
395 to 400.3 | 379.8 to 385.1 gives 1.12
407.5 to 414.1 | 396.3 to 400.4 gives 1.08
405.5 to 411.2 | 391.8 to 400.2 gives 1.11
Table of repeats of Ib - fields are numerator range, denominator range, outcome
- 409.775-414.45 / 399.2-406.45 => 0.93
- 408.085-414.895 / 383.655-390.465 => 1.14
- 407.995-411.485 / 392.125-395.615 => 1.04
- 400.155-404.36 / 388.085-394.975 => 1.23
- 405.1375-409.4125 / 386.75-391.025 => 1.20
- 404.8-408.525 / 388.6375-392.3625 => 1.18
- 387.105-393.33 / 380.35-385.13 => 1.07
